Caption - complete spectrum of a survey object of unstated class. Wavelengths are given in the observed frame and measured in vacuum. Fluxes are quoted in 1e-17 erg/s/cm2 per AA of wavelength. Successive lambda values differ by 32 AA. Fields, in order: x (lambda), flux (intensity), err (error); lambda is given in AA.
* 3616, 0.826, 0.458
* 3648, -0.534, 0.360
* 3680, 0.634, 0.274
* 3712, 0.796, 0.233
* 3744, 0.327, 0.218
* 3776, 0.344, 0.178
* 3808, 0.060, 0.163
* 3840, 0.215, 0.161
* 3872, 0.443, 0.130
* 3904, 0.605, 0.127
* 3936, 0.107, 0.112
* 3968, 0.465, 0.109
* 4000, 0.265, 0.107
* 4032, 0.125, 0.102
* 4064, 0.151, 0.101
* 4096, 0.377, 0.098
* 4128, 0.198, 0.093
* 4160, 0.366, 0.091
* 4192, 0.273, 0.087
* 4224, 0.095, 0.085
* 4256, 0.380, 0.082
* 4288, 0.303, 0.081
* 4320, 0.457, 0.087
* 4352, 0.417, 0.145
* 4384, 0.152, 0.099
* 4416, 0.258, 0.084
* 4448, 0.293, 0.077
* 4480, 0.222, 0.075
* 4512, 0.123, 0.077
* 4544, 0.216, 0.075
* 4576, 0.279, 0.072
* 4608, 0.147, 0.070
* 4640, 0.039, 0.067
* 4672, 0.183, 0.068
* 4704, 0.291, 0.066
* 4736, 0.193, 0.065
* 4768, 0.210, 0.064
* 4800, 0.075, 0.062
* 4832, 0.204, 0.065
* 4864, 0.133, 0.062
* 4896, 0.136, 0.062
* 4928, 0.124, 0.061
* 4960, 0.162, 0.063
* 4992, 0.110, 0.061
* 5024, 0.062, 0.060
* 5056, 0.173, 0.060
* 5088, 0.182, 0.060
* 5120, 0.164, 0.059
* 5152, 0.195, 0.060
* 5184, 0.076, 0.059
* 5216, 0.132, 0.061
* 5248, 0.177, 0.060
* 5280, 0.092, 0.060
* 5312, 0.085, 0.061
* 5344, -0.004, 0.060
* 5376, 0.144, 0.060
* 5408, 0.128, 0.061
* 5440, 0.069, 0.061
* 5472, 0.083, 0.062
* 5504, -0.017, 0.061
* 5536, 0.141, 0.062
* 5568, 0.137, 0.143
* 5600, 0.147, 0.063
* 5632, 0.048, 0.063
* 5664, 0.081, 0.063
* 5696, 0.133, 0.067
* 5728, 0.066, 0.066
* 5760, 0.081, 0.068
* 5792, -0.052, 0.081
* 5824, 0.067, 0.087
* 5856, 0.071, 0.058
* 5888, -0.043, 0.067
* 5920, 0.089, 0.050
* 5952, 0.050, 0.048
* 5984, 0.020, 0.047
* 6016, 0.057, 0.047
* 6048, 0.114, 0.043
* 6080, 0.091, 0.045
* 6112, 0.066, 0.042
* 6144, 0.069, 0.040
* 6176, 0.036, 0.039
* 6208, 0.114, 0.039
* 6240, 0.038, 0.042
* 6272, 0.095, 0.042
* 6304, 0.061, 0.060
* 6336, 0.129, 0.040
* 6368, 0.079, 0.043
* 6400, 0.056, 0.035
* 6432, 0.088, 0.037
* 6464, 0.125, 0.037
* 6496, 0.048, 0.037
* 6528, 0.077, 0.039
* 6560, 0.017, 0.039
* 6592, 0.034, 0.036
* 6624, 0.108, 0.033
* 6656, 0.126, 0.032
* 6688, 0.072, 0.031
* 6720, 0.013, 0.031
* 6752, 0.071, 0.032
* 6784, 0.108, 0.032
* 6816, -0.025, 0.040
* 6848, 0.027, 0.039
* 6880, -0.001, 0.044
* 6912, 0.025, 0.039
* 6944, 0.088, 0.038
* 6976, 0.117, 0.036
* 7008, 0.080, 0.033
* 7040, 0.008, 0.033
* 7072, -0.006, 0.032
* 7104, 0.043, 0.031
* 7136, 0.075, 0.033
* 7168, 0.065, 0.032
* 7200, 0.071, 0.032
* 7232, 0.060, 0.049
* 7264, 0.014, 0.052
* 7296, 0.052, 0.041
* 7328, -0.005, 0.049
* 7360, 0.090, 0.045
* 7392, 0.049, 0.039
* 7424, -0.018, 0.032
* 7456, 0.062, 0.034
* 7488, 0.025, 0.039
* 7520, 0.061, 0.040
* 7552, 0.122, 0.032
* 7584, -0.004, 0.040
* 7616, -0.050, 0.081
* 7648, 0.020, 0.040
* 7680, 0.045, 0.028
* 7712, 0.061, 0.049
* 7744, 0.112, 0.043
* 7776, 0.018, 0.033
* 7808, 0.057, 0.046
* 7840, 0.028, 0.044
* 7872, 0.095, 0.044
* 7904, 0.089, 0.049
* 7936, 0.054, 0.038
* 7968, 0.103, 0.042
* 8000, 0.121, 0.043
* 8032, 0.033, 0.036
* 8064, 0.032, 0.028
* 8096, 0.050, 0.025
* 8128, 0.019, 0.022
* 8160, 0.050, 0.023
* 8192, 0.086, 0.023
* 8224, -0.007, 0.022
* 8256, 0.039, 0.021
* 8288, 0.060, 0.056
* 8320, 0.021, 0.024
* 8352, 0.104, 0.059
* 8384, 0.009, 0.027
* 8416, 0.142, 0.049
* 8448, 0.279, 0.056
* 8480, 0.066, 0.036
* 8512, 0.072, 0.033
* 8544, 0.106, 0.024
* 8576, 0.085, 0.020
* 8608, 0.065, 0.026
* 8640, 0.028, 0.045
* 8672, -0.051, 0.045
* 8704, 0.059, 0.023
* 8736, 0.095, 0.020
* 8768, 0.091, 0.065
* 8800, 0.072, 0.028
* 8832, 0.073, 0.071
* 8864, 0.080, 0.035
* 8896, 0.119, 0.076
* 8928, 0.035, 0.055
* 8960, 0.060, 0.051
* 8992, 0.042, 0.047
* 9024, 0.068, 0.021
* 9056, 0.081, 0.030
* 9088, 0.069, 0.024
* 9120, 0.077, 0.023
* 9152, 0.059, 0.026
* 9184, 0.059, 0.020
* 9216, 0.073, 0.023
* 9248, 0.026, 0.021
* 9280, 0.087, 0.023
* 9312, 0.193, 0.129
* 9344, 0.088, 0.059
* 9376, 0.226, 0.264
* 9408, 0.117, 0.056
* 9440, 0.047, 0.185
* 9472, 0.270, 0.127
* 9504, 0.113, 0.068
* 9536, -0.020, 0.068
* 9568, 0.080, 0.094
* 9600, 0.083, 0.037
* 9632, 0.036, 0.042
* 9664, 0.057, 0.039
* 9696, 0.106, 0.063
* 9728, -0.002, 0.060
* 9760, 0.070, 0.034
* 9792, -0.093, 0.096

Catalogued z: 1.262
